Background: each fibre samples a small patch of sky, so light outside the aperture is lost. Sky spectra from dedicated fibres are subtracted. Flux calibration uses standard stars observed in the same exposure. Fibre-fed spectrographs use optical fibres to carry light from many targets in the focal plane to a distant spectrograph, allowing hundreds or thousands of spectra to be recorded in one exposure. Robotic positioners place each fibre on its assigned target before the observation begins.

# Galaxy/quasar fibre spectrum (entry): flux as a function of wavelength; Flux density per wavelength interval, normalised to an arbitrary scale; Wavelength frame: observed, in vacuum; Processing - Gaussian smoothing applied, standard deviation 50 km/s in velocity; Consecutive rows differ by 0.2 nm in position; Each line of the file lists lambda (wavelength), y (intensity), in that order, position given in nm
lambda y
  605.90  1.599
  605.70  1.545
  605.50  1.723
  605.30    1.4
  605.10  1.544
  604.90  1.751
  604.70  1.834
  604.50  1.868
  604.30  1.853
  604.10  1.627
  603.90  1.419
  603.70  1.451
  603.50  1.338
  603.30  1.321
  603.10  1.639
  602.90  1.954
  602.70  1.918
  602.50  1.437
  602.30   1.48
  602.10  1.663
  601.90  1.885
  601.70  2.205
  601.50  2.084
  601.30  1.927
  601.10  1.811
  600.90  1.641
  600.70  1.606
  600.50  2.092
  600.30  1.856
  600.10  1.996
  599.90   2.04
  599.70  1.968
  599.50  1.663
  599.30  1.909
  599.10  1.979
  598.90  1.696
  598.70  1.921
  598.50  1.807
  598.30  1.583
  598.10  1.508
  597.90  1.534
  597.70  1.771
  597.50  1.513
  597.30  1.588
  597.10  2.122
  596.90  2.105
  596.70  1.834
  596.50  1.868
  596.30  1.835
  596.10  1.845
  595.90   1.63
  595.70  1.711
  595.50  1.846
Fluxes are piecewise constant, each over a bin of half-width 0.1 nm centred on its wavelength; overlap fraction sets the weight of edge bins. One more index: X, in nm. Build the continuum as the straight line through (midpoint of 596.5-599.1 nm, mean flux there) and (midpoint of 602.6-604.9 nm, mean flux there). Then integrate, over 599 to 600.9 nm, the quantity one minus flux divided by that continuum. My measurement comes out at -0.18 nm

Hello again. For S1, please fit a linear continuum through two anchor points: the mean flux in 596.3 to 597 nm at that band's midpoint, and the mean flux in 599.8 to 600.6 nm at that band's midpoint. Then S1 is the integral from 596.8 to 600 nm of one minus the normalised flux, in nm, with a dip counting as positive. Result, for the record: 0.27 nm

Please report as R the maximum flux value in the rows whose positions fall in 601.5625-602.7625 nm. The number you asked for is 2.205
